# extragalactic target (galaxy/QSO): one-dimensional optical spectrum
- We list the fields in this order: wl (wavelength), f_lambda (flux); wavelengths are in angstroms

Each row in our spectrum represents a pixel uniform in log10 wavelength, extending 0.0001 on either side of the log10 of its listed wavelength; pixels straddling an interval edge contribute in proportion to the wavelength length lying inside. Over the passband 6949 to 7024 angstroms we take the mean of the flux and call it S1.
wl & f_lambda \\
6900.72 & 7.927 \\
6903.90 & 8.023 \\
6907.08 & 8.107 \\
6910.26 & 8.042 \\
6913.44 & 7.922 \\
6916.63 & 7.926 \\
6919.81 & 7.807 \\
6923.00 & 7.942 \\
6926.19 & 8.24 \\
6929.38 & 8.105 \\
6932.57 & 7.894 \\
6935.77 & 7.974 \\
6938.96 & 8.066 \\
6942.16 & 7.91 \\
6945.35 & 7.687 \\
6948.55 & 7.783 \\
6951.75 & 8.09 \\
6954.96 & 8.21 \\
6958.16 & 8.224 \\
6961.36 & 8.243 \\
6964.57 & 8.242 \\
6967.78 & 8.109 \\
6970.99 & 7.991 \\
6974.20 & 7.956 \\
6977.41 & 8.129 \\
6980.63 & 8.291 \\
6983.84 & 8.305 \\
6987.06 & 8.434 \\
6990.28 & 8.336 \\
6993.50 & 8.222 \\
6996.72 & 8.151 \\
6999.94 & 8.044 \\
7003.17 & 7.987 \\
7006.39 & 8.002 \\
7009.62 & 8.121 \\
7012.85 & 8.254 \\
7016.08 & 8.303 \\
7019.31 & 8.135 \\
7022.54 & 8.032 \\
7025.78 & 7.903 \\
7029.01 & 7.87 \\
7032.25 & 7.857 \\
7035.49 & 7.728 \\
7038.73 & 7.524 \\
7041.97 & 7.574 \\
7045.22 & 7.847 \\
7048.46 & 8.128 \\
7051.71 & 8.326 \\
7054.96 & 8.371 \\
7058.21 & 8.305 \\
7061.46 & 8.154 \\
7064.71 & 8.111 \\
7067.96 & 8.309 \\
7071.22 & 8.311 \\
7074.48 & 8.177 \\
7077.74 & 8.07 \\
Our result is 8.16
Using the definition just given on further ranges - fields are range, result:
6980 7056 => 8.07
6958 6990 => 8.2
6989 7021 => 8.15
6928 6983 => 8.06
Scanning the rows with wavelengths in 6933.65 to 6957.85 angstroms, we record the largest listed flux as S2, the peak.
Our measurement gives 8.21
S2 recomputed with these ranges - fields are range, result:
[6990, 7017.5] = 8.336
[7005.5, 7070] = 8.371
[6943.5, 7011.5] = 8.434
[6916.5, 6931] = 8.24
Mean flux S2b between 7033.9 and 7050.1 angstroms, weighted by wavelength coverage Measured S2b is 7.76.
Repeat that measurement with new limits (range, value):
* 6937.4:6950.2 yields 7.86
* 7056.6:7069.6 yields 8.22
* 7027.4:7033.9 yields 7.86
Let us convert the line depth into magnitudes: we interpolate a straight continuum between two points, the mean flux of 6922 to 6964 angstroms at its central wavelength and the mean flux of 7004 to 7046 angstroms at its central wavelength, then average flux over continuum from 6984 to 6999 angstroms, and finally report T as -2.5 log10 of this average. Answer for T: -0.04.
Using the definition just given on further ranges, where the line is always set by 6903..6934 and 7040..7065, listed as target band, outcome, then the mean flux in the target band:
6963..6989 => -0.02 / 8.18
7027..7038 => 0.04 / 7.8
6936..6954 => 0.01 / 7.92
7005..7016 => -0.01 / 8.15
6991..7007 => -0.01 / 8.1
